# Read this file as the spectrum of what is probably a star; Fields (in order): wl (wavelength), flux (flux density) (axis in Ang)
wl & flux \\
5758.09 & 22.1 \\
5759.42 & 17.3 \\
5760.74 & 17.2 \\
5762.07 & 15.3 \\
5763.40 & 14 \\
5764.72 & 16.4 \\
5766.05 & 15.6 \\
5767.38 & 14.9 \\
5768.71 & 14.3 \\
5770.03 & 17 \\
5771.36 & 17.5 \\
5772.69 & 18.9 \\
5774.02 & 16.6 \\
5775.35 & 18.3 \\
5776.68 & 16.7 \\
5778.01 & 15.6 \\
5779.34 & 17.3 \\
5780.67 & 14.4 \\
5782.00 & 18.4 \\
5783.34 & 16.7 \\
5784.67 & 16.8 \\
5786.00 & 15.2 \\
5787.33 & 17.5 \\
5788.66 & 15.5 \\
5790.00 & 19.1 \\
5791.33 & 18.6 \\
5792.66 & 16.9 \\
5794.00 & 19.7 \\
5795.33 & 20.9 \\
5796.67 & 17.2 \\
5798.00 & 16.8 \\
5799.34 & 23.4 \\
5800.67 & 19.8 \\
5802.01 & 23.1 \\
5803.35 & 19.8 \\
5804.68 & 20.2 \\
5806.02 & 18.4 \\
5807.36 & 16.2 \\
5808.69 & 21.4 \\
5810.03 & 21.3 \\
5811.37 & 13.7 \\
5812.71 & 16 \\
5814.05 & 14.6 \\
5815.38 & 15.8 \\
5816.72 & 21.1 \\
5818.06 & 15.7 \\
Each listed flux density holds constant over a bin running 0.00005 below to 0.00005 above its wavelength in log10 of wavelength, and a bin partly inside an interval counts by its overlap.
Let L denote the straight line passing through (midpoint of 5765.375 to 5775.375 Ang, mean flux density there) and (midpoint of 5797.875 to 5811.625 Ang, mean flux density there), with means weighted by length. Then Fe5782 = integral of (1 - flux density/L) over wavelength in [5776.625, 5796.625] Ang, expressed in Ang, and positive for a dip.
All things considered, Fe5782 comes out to 0.8 Ang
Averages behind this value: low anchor 16.5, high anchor 19.7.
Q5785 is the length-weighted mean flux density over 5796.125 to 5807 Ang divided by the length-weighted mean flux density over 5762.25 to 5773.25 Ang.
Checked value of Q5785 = 1.2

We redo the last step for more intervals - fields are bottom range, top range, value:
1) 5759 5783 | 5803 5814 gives 1.10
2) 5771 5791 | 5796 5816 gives 1.09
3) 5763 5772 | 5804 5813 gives 1.16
